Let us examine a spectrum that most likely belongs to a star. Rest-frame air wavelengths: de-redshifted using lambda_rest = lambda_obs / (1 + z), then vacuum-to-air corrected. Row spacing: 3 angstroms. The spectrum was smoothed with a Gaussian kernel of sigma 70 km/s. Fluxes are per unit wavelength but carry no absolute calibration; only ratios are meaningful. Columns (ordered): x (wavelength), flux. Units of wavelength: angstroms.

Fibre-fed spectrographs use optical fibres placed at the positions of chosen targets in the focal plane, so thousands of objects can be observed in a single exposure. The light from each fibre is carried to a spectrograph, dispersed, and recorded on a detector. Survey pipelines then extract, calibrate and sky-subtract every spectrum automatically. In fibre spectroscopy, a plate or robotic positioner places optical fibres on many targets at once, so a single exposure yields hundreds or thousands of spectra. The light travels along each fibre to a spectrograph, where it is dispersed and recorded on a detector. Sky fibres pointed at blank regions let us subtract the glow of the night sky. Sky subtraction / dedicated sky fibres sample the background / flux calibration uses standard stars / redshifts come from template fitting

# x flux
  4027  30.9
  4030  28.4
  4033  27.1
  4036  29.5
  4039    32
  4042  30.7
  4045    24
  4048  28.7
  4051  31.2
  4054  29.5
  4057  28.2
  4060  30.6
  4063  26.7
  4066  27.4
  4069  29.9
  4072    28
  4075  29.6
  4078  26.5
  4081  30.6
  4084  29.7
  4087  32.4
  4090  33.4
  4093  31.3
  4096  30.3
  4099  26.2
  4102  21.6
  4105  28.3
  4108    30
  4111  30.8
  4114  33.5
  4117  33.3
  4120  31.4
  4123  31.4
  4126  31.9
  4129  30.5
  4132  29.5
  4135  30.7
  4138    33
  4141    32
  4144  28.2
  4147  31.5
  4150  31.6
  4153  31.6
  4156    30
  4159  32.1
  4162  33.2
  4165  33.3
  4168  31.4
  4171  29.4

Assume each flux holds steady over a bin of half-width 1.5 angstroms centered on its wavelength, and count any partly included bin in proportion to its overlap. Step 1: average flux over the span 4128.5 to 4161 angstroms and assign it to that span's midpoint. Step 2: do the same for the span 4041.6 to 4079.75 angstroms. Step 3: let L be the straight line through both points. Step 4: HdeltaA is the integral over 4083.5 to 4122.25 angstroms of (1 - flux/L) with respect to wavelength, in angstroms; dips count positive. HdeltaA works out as -0.6 angstroms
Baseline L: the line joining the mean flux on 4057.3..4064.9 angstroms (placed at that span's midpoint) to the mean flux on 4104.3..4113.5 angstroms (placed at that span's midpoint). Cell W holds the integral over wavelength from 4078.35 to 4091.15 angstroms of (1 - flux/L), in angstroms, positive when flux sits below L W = -0.72 angstroms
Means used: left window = 28.5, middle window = 31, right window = 30.2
